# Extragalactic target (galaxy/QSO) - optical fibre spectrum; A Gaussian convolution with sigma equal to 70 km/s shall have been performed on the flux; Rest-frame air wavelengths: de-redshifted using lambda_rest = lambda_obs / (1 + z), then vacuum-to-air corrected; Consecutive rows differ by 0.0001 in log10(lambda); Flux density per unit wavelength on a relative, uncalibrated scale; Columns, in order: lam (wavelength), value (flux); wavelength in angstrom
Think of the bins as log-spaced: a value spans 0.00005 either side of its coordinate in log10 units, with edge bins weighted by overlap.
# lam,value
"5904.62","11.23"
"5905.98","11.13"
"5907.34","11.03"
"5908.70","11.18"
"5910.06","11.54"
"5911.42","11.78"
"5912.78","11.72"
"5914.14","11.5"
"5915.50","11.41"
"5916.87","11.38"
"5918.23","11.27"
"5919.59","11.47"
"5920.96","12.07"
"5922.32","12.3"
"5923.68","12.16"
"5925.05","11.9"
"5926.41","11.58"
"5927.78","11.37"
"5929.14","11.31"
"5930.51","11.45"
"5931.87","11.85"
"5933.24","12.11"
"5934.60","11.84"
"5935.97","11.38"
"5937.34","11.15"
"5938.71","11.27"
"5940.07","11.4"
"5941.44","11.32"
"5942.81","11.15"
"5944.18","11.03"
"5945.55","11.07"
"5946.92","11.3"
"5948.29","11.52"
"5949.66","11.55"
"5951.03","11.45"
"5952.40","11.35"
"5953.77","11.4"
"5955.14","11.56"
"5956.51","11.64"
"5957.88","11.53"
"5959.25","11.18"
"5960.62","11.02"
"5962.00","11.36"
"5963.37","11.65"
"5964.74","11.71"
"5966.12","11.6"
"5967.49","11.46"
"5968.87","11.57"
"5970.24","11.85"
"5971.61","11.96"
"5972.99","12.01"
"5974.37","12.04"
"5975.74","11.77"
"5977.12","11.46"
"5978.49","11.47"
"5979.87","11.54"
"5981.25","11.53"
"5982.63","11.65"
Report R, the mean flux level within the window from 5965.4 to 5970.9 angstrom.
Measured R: 11.6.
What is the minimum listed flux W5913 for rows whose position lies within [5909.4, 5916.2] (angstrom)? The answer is 11.41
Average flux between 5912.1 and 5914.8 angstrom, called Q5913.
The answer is 11.6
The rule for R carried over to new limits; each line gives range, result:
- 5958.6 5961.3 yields 11.1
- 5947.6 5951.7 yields 11.5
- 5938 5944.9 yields 11.2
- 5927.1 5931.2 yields 11.4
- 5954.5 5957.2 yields 11.6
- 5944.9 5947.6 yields 11.2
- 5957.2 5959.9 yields 11.4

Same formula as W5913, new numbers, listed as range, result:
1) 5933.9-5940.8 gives 11.15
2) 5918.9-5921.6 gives 11.47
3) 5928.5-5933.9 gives 11.31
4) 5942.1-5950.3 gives 11.03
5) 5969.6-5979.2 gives 11.46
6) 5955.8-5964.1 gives 11.02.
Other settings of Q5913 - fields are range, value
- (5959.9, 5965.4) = 11.4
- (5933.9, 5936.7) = 11.6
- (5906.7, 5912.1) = 11.4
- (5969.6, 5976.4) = 11.9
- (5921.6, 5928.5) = 11.9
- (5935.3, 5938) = 11.3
